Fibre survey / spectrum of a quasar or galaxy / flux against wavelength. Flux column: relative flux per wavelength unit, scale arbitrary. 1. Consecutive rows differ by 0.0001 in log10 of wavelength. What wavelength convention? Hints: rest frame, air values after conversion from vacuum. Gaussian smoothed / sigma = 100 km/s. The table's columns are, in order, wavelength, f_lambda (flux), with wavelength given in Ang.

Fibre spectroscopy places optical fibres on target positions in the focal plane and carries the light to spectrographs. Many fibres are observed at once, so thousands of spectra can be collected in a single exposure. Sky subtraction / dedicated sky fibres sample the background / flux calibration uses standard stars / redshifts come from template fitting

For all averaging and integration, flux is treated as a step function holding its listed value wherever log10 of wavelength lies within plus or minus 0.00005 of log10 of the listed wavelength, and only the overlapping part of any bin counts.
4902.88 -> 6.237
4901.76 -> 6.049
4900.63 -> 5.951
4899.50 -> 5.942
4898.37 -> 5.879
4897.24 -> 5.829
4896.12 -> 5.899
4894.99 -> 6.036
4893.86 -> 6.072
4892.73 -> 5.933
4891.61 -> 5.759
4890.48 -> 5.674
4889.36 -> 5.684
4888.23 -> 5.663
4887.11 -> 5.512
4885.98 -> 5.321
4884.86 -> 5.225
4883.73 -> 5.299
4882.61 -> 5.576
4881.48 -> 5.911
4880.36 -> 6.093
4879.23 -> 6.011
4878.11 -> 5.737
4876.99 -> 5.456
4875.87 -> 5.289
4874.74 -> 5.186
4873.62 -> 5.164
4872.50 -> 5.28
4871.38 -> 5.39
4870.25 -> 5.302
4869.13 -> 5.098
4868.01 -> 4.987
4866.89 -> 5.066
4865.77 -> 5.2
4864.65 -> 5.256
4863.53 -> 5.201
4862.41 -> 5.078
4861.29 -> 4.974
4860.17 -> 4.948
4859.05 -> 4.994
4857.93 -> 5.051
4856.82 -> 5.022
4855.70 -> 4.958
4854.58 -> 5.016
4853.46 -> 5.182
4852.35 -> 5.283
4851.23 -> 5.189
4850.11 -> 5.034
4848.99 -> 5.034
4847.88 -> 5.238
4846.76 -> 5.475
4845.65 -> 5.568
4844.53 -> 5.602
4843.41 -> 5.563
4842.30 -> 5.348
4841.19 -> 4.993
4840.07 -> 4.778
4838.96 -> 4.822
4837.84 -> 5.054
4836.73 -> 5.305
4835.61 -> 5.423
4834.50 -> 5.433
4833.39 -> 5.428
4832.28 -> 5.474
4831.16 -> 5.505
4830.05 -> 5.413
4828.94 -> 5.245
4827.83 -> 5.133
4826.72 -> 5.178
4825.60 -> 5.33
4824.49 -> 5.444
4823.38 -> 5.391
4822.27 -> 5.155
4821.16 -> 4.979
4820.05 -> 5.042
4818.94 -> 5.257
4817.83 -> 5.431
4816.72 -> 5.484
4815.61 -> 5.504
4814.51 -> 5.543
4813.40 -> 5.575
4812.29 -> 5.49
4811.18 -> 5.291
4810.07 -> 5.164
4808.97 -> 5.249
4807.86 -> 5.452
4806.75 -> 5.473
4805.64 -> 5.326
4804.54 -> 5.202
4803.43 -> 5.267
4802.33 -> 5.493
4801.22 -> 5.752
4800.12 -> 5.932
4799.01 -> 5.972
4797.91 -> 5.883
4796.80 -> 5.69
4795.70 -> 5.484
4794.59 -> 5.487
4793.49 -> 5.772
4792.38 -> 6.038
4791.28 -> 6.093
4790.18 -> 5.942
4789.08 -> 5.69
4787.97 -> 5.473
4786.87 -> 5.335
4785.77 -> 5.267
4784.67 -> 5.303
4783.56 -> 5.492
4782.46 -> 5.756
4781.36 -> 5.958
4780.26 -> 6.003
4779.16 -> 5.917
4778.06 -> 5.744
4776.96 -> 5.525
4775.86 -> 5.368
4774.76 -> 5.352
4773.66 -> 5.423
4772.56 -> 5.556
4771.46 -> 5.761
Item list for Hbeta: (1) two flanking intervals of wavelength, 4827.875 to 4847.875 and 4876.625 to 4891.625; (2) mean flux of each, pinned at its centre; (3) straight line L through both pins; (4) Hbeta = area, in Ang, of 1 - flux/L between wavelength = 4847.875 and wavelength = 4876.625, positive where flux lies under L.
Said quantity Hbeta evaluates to 1.8 Ang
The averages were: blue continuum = 5.31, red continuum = 5.64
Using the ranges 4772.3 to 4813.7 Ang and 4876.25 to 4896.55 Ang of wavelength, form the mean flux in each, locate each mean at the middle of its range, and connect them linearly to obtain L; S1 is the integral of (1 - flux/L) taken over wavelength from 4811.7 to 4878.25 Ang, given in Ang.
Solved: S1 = 4.8 Ang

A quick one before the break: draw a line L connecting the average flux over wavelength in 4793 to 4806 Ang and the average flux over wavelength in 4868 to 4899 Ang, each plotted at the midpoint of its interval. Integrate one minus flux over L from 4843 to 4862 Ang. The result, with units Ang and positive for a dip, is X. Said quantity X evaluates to 1.42 Ang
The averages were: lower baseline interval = 5.61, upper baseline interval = 5.59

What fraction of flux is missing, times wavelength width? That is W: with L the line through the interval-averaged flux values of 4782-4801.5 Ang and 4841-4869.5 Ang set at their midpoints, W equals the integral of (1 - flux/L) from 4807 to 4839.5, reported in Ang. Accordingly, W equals 0.7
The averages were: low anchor 5.68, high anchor 5.17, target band 5.32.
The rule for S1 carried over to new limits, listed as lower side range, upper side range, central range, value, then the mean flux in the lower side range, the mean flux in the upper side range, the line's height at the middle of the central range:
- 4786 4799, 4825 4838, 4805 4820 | 0.36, 5.72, 5.34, 5.52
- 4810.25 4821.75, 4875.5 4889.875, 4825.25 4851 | 0.75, 5.35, 5.6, 5.44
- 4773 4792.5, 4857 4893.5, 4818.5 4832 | 0.64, 5.64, 5.39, 5.52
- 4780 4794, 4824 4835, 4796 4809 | 0.01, 5.69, 5.36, 5.57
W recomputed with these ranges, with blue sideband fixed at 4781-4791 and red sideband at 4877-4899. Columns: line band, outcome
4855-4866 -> 1.22 Ang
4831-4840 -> 0.62 Ang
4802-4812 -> 0.52 Ang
